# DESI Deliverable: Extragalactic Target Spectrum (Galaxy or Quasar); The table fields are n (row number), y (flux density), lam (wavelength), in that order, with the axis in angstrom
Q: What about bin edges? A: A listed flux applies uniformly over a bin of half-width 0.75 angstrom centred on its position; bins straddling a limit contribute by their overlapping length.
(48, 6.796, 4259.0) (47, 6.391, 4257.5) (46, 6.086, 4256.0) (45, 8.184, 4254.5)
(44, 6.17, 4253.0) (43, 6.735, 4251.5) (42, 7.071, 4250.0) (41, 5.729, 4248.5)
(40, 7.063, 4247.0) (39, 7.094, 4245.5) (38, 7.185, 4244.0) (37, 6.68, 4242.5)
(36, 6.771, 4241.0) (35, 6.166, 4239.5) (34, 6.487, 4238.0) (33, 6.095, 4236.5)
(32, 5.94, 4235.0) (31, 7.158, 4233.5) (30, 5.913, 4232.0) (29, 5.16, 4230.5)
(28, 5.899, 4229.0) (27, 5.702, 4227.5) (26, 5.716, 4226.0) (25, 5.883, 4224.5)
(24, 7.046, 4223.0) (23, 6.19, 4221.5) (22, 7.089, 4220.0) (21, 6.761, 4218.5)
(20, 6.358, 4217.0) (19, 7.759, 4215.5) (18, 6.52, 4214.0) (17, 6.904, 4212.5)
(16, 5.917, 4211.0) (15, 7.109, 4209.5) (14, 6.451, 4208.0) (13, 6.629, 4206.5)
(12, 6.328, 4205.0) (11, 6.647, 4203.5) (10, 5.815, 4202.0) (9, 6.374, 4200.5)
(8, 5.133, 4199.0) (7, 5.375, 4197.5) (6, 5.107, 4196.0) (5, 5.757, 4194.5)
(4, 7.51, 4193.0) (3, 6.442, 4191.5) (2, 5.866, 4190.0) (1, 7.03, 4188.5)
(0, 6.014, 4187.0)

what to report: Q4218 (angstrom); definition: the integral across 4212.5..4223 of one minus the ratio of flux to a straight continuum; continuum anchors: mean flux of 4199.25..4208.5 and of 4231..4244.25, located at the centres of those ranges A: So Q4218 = -0.7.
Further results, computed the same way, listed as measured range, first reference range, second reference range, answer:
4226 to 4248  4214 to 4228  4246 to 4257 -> 0.92 angstrom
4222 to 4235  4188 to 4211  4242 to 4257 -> 0.99 angstrom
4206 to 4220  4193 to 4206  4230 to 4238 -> -1.70 angstrom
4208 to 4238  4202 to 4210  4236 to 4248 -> 1.04 angstrom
